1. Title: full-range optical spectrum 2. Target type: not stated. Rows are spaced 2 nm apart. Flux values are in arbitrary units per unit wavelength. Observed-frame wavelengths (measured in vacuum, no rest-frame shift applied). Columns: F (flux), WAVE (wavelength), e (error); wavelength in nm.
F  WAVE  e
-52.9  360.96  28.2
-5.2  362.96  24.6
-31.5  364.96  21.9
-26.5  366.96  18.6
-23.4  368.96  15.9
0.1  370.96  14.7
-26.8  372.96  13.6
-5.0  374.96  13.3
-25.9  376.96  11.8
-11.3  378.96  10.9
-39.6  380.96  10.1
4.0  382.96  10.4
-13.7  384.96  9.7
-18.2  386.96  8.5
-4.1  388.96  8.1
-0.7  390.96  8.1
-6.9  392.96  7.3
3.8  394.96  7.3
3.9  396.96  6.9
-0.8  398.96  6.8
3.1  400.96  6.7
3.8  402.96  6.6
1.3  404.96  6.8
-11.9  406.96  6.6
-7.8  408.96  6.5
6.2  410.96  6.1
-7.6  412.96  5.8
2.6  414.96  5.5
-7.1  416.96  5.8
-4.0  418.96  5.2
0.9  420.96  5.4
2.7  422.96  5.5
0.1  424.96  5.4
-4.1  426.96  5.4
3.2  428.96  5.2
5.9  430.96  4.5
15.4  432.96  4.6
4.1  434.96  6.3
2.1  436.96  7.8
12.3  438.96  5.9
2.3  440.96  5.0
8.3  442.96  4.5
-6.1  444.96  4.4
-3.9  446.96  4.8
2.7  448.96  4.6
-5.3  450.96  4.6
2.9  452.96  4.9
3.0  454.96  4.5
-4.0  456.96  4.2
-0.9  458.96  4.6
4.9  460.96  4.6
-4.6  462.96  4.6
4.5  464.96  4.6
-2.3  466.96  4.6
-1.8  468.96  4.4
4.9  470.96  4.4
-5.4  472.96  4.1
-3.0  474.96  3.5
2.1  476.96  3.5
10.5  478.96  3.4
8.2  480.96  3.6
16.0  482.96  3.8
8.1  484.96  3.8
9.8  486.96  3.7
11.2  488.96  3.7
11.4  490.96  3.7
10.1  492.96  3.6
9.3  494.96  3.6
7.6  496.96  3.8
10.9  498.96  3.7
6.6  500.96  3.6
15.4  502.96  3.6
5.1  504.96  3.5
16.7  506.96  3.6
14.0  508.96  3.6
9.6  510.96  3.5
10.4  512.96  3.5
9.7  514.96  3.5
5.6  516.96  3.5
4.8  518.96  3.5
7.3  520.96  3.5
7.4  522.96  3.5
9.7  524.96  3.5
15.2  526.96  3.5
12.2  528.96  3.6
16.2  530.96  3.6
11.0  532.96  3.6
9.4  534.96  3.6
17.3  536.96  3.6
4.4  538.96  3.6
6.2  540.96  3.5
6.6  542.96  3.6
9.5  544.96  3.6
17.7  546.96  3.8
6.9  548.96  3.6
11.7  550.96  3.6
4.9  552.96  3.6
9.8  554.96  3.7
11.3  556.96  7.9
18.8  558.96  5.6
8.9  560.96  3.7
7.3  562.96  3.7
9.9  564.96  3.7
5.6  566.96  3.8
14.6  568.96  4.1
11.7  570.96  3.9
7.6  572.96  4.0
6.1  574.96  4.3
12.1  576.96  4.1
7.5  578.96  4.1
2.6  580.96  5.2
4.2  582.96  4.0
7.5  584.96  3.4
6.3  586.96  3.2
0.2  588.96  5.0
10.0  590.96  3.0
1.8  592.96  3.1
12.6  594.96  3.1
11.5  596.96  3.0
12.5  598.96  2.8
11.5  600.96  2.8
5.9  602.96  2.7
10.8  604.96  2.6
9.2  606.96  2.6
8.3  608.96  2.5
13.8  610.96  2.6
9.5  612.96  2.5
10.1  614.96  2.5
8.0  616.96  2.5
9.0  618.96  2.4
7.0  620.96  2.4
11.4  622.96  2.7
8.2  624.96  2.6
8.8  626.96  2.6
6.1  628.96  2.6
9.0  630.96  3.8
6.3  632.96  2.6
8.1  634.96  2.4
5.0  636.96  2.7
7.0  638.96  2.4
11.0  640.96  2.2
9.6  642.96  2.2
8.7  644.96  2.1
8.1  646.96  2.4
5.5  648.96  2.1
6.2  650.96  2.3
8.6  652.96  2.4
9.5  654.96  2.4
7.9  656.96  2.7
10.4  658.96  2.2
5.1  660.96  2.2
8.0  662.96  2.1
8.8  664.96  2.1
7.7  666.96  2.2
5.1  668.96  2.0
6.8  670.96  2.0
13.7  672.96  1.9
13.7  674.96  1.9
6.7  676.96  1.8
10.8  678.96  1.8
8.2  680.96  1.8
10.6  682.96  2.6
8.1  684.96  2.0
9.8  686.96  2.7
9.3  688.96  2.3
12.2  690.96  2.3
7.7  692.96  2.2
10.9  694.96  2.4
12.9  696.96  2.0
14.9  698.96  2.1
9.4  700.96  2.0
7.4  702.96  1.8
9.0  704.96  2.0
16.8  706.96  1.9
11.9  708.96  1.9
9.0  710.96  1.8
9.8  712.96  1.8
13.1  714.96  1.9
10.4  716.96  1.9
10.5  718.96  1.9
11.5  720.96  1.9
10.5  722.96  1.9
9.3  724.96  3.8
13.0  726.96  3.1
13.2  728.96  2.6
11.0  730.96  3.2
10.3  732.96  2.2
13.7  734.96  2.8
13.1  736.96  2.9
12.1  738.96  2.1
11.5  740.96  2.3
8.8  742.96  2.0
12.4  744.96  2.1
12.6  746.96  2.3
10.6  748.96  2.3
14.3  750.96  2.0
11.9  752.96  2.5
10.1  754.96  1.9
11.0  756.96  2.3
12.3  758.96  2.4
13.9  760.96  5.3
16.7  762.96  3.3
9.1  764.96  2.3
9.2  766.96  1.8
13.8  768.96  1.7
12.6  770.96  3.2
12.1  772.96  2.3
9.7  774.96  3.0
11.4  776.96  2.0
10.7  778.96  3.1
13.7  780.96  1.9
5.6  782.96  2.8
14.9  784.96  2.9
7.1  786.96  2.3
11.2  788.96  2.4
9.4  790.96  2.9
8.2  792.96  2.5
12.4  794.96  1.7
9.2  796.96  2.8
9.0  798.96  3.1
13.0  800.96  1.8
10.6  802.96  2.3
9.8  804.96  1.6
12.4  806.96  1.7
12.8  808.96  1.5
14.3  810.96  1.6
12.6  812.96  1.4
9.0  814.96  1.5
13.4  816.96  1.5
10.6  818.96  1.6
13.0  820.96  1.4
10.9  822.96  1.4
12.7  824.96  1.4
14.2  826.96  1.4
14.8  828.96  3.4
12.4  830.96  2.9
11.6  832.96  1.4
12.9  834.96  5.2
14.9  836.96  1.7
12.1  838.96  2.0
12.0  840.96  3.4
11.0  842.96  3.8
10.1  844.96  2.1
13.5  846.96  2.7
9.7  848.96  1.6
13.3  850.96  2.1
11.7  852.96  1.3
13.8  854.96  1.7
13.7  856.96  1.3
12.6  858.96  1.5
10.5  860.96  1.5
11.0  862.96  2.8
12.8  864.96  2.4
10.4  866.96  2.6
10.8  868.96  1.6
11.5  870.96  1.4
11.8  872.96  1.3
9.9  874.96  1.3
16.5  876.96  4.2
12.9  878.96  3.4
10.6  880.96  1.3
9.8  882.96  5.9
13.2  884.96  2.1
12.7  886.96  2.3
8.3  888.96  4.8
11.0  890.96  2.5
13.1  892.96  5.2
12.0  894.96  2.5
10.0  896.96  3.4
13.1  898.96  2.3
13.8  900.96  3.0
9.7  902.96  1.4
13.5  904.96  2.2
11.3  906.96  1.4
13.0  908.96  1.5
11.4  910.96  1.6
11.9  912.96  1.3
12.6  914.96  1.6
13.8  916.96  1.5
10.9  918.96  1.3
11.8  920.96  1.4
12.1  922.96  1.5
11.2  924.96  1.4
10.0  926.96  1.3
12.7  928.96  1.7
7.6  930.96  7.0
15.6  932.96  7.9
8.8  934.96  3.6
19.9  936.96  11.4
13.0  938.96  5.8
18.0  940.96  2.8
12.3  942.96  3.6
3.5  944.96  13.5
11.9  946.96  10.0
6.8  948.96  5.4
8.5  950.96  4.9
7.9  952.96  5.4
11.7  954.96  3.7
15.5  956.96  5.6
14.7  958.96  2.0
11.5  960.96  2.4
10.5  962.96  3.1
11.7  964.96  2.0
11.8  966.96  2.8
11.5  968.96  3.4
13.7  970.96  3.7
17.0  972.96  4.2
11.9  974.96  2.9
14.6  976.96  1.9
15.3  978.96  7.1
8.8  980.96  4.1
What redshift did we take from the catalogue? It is 0.81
